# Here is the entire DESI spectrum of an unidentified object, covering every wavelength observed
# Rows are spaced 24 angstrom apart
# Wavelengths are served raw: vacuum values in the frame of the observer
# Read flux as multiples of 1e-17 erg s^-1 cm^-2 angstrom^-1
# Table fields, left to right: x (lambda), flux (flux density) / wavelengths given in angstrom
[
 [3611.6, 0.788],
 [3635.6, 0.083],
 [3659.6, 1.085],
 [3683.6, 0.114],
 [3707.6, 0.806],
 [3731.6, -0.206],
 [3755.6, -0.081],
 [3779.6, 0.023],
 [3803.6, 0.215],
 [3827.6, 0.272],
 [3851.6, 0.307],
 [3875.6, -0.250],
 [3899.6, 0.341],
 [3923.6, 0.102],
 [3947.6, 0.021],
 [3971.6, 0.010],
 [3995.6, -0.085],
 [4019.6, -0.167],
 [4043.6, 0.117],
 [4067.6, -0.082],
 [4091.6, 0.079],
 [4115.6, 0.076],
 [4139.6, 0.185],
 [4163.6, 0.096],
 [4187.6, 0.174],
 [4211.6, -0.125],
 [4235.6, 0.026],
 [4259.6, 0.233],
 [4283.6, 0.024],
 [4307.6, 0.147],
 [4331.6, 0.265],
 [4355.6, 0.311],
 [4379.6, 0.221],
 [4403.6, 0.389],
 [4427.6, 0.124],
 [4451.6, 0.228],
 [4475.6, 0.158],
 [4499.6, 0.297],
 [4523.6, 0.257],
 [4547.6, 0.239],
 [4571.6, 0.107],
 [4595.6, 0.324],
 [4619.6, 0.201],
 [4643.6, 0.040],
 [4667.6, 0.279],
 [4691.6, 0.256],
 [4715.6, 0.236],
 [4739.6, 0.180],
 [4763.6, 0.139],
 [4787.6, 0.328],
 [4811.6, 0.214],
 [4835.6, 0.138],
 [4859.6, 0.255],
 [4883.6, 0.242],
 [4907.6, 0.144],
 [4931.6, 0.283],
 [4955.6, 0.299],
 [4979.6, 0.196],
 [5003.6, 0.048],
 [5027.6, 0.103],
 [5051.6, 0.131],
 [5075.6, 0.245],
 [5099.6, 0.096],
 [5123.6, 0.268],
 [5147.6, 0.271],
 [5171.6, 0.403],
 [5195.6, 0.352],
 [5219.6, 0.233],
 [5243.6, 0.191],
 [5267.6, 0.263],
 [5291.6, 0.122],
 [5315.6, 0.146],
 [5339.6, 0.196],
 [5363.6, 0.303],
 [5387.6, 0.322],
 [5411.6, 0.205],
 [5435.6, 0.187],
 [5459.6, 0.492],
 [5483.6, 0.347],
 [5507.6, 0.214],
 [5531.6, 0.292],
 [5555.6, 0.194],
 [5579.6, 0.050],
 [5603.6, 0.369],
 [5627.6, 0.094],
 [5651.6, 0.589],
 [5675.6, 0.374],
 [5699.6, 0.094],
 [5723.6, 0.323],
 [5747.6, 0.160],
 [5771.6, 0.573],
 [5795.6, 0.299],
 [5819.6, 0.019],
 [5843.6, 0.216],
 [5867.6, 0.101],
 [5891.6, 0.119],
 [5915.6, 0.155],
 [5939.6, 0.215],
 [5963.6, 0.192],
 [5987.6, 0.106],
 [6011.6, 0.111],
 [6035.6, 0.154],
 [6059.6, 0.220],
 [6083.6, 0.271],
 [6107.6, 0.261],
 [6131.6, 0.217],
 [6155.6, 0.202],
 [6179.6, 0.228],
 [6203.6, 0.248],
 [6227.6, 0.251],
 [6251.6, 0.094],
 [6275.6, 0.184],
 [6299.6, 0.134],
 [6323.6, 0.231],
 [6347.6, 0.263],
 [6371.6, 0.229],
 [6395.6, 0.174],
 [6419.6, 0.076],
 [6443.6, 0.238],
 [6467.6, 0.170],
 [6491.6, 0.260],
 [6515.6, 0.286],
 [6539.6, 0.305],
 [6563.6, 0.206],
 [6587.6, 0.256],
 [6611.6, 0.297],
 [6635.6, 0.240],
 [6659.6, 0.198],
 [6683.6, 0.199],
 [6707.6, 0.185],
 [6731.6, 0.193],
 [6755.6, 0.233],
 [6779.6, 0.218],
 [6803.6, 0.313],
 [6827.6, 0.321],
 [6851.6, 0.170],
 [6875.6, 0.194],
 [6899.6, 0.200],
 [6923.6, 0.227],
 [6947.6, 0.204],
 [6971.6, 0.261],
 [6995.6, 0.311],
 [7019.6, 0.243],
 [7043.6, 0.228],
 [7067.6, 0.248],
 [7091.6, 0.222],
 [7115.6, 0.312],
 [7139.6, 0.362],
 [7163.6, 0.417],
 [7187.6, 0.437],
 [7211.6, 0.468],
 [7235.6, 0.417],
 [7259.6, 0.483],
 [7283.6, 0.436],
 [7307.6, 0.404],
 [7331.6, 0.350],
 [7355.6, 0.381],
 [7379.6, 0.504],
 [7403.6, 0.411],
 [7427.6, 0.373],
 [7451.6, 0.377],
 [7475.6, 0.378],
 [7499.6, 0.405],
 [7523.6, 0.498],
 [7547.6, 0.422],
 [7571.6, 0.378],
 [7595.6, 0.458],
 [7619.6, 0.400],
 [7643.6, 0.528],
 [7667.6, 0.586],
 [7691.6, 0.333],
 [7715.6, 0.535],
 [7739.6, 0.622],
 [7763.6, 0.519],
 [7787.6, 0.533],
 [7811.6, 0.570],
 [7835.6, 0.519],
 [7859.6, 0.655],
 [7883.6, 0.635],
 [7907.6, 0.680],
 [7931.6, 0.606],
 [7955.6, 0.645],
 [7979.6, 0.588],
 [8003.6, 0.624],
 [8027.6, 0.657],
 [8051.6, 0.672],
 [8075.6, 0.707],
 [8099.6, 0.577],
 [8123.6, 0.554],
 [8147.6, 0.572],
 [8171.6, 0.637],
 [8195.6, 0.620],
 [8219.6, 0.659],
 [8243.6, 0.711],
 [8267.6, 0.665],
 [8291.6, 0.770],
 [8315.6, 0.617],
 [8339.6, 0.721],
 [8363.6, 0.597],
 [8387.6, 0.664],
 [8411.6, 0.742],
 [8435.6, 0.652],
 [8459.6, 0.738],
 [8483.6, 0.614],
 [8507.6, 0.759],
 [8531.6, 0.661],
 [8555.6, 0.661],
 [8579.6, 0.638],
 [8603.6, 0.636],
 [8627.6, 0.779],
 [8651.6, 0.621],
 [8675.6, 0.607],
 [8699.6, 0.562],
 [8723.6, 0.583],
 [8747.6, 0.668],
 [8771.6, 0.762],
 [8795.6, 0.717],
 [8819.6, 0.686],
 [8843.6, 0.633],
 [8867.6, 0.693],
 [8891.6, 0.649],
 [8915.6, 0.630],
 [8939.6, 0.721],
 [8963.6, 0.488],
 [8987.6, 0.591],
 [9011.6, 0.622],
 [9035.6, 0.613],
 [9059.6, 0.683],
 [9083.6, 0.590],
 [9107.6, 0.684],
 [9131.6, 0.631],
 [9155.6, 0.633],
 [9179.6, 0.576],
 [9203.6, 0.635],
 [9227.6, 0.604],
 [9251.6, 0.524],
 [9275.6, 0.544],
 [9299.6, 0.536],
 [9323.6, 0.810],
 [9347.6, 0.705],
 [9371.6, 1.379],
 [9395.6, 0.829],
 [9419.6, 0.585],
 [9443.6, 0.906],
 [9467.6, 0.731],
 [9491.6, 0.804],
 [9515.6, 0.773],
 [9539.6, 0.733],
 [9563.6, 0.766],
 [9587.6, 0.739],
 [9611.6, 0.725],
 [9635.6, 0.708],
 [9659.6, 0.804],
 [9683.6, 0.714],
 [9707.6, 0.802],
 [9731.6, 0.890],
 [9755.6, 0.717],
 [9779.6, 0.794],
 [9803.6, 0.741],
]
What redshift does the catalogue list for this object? 0.789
